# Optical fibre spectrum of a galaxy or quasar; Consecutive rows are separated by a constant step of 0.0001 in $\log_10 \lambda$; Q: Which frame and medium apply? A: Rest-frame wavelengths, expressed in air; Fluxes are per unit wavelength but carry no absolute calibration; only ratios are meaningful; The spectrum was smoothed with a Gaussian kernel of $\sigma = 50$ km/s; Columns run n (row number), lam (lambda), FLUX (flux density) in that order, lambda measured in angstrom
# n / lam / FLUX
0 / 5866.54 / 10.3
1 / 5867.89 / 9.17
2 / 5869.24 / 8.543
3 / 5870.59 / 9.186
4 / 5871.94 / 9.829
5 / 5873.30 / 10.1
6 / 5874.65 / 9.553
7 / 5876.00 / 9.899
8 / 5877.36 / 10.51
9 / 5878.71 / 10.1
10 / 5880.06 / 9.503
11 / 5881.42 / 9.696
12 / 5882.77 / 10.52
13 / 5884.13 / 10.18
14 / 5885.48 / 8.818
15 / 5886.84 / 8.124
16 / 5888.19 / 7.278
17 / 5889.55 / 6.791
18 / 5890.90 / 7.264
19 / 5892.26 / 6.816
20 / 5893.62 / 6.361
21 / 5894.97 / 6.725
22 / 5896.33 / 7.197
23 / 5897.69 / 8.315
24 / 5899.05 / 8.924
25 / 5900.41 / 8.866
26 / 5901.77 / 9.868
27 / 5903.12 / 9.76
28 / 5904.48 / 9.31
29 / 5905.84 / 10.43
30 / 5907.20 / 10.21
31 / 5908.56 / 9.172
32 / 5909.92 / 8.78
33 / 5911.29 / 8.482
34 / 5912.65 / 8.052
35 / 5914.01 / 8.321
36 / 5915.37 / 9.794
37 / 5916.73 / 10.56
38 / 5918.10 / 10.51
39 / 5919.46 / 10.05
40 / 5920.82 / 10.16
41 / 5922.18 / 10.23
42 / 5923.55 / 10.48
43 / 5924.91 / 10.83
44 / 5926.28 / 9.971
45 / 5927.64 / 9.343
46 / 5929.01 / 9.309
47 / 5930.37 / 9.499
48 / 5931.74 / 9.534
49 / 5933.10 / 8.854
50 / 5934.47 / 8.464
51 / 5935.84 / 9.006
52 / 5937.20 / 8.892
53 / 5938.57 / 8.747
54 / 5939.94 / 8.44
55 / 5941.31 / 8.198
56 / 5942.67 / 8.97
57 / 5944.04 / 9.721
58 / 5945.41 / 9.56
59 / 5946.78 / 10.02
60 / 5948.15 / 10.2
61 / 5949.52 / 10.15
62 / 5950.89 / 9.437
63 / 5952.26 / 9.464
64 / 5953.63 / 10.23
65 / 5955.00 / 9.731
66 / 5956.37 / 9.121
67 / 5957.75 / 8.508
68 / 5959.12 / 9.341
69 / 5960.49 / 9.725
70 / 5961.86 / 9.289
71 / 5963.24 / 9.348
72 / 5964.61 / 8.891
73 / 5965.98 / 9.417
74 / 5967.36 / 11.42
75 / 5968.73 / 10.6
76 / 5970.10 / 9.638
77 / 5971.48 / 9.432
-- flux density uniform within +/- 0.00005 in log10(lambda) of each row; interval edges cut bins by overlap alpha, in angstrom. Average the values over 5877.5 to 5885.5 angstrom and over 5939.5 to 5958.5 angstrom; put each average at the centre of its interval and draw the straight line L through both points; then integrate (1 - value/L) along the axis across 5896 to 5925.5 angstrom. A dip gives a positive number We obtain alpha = 0.7 angstrom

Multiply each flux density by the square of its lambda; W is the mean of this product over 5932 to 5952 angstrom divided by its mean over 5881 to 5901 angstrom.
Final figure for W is 1.16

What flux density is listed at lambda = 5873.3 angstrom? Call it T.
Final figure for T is 10.1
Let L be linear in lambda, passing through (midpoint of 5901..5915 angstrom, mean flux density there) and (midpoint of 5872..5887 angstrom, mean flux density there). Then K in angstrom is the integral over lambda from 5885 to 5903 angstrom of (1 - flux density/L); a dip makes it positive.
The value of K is 3.14 angstrom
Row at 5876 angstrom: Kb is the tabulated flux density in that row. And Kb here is 9.899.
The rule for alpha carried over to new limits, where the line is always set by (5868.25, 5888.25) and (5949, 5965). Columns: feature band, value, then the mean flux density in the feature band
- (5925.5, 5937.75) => 0.3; 9.22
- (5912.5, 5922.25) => -0.3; 9.78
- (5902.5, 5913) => 0.2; 9.3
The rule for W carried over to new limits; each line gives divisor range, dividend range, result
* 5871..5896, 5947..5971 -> 1.13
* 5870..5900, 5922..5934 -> 1.13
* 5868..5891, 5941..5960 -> 1.06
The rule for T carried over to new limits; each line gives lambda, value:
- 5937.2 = 8.892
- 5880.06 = 9.503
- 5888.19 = 7.278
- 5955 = 9.731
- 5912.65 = 8.052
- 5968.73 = 10.6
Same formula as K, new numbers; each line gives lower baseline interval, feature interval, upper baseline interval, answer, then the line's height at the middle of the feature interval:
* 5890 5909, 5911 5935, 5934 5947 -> -2.3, 8.77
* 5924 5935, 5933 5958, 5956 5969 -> 0.7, 9.53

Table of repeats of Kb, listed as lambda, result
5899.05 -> 8.924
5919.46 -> 10.05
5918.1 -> 10.51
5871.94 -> 9.829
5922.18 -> 10.23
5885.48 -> 8.818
